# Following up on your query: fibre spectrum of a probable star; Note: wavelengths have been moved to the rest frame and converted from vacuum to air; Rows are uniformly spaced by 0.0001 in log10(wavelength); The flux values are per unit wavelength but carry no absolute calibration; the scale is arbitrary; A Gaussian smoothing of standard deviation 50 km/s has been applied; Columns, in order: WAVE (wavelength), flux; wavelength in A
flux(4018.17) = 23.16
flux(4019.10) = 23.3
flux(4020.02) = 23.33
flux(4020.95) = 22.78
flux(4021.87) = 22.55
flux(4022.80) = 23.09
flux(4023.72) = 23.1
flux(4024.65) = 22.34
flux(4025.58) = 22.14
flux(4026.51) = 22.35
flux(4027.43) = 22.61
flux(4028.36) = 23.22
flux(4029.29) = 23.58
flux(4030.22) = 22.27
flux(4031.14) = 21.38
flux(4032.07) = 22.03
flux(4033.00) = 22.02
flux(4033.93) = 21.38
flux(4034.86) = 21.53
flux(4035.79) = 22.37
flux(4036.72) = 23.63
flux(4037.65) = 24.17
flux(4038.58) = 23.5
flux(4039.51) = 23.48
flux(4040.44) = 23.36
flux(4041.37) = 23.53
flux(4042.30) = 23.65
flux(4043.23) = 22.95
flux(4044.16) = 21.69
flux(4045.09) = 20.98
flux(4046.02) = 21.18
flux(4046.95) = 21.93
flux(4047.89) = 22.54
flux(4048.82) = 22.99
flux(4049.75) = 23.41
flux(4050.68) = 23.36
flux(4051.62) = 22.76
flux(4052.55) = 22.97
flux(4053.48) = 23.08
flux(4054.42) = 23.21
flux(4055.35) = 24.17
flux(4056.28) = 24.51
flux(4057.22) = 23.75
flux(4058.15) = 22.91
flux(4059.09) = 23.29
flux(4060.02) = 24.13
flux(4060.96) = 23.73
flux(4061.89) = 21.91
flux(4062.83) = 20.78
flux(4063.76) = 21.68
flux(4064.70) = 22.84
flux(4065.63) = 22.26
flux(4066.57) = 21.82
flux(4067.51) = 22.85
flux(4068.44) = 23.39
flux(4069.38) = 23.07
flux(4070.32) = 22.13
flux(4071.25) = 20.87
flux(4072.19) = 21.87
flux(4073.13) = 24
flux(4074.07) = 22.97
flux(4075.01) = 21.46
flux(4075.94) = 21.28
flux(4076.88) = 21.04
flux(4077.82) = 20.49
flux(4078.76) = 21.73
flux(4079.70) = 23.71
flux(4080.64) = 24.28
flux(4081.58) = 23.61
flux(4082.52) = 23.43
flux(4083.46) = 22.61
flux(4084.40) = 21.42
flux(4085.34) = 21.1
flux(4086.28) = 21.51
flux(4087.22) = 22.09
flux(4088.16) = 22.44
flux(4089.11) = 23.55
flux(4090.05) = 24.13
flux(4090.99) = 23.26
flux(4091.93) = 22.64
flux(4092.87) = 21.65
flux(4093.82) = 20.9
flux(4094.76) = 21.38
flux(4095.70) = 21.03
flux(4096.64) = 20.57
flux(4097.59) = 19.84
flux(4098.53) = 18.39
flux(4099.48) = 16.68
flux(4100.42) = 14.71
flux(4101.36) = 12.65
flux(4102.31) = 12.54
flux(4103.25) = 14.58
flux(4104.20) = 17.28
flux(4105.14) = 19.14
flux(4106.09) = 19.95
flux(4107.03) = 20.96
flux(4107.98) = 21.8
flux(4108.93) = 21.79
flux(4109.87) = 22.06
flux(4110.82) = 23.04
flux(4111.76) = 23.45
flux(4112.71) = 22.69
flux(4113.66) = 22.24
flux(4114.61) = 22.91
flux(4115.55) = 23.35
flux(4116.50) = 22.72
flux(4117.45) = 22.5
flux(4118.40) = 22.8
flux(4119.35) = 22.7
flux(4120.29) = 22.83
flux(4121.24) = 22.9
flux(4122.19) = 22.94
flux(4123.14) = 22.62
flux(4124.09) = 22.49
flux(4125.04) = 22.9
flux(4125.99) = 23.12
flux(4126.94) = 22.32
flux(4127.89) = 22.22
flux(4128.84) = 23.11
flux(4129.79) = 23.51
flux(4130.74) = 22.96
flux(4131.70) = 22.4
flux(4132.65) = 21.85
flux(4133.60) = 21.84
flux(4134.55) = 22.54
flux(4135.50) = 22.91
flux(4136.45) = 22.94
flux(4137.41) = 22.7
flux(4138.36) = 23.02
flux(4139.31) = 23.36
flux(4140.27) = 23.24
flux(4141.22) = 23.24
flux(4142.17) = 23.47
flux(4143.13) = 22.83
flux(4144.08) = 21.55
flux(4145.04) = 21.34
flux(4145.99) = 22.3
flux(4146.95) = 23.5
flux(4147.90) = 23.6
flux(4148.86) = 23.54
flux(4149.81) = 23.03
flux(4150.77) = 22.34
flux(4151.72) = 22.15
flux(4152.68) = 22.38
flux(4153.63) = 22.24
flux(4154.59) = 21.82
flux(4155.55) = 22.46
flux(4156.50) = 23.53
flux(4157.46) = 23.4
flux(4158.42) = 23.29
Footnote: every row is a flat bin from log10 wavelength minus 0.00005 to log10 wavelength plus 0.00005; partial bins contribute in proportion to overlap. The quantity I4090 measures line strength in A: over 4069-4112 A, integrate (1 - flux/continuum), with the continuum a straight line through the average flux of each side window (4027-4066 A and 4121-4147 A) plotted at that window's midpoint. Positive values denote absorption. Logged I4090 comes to 3.37 A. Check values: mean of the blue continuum 22.8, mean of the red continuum 22.7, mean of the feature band 21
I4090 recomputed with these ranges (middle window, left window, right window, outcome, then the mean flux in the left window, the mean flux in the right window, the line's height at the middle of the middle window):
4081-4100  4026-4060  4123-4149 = 1.0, 22.8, 22.8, 22.8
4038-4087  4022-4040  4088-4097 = -0.5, 22.6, 22.2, 22.4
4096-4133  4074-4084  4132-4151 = 2.6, 22.4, 22.8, 22.6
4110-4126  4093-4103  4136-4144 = -2.0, 17.9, 23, 20.3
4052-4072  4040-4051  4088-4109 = -1.0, 22.6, 19.6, 21.7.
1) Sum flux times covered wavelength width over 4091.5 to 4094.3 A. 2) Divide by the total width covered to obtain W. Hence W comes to 21.7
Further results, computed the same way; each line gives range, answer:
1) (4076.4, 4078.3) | 20.7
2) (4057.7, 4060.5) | 23.4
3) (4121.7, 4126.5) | 22.8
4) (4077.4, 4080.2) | 22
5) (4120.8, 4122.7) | 22.9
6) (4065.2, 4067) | 22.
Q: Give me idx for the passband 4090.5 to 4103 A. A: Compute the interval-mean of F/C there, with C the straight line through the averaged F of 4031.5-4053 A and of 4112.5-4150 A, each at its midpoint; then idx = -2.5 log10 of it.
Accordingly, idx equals 0.20 mag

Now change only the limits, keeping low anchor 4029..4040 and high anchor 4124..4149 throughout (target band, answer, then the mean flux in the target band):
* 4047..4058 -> -0.031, 23.3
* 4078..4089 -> 0.008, 22.5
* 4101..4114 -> 0.159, 19.6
